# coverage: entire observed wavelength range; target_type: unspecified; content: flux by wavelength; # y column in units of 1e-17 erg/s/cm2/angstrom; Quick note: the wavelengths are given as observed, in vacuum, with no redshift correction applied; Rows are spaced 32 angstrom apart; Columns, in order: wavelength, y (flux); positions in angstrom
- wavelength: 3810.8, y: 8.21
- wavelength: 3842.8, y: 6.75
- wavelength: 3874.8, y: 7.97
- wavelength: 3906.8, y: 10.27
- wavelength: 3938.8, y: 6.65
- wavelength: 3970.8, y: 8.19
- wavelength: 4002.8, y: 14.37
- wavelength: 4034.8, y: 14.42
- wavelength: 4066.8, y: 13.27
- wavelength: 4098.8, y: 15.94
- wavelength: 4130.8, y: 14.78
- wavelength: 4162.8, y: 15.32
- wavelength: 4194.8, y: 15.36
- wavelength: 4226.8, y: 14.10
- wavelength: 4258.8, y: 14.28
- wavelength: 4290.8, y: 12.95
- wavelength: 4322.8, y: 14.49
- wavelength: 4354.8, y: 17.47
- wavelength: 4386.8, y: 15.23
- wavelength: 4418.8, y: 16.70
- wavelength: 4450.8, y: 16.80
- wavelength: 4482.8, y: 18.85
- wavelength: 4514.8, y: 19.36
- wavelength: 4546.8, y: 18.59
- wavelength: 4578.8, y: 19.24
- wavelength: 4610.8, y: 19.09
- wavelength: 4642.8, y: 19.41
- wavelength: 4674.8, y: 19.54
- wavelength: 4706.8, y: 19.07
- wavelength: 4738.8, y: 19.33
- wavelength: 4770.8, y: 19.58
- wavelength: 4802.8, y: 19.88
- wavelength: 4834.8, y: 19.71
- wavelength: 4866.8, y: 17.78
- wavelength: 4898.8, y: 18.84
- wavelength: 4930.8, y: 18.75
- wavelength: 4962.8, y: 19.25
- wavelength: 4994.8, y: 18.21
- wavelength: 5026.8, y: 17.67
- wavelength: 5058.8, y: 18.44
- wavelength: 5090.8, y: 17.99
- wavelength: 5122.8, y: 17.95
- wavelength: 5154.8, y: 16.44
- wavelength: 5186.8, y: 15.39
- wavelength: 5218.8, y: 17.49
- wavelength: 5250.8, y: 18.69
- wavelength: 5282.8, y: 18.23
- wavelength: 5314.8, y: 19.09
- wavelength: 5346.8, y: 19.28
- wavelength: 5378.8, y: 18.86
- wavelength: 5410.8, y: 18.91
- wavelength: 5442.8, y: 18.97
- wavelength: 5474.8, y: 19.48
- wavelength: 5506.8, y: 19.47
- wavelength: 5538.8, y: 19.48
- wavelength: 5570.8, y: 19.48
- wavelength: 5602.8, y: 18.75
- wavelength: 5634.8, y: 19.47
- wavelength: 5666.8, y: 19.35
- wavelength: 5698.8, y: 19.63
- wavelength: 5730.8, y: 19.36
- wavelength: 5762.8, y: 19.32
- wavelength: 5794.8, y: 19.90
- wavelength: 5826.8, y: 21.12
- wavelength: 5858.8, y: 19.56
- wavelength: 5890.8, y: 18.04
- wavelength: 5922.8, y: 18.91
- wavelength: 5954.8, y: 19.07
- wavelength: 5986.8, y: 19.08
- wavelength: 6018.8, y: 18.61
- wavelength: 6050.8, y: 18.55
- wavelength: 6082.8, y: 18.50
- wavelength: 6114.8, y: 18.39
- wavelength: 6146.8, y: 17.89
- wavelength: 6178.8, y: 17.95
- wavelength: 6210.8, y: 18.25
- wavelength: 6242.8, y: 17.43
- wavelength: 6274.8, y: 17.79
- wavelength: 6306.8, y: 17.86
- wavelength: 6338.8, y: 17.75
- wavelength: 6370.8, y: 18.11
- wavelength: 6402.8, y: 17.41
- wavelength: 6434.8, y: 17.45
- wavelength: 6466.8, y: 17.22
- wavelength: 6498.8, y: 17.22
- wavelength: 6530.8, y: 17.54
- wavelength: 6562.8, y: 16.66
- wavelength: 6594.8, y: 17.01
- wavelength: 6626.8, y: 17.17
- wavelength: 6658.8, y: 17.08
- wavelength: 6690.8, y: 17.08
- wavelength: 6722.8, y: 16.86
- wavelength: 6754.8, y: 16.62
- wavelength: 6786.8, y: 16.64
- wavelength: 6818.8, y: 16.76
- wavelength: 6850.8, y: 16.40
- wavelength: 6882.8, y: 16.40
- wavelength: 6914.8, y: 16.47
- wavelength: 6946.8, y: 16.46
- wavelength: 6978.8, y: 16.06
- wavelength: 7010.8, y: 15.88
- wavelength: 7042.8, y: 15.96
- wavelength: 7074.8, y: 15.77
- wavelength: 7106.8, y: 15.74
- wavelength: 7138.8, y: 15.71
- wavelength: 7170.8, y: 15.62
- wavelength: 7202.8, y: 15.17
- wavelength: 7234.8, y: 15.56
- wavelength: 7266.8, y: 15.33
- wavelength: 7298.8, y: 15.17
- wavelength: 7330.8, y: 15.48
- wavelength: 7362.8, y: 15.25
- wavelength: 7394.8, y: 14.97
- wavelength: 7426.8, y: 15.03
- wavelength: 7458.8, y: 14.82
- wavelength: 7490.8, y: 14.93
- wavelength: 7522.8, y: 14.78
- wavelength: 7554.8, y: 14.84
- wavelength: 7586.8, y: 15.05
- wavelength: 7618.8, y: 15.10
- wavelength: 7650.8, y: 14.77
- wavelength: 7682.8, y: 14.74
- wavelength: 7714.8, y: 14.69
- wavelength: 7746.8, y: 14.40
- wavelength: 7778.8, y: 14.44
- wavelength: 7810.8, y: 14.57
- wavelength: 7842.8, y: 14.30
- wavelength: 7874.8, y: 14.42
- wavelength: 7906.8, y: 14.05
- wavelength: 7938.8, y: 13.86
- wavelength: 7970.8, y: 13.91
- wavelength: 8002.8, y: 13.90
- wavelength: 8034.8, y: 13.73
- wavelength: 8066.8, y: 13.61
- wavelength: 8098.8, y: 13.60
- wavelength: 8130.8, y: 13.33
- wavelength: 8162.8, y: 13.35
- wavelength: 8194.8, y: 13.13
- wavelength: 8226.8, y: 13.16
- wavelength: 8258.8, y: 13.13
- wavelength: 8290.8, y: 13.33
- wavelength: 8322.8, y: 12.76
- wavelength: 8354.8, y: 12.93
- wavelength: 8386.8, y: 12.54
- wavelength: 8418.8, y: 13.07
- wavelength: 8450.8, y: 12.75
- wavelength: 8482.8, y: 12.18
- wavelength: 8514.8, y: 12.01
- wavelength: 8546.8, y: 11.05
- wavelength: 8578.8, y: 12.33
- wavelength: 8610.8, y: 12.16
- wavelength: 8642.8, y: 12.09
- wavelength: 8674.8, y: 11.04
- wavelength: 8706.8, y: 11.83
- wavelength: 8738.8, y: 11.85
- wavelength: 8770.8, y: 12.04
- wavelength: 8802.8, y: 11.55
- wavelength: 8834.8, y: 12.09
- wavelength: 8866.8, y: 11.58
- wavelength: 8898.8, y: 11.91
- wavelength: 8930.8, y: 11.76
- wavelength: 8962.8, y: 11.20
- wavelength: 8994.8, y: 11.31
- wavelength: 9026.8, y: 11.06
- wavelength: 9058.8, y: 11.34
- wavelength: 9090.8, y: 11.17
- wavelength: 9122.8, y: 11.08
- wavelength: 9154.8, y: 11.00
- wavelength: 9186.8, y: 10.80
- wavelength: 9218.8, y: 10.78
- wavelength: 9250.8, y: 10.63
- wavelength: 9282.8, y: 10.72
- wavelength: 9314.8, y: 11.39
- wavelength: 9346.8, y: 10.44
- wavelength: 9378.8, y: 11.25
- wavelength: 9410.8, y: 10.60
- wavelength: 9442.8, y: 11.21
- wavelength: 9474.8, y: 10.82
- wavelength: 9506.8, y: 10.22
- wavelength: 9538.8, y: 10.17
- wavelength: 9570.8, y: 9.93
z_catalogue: 0.00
